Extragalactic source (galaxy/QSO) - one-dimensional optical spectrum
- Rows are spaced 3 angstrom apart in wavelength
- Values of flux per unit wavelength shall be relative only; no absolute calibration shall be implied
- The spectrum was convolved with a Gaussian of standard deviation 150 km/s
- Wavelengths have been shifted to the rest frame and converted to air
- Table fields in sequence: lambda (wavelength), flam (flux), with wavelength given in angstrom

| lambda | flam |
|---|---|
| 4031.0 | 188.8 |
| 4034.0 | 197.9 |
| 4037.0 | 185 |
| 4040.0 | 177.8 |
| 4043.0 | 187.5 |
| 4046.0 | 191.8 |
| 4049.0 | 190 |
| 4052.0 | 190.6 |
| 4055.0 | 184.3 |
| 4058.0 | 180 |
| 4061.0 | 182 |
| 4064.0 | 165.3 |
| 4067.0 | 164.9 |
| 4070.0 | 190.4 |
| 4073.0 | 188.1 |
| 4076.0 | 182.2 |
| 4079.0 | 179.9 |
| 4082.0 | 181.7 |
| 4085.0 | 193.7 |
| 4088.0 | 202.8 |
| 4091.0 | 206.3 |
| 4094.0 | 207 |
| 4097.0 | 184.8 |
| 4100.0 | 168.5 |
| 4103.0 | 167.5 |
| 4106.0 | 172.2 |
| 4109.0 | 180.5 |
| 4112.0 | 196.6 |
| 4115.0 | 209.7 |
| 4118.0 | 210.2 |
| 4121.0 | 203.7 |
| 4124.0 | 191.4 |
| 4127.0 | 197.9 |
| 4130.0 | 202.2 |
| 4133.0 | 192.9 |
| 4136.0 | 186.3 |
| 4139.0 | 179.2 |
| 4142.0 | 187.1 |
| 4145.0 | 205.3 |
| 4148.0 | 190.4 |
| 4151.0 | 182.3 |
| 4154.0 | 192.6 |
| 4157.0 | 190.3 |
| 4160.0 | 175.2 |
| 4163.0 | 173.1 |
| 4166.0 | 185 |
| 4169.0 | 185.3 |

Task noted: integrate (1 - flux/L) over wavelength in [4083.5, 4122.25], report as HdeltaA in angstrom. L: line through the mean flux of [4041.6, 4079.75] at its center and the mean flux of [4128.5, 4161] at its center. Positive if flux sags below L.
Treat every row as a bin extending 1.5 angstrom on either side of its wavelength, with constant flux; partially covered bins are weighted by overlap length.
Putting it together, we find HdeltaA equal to -1.29 angstrom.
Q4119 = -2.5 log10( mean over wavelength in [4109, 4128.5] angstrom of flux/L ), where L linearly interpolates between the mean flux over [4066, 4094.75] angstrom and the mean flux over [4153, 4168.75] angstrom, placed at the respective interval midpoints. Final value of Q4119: -0.08 mag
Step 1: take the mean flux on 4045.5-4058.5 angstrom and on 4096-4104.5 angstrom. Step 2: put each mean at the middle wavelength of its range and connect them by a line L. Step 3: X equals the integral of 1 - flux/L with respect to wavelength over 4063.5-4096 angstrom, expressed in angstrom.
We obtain -1.7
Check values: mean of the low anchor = 188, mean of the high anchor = 173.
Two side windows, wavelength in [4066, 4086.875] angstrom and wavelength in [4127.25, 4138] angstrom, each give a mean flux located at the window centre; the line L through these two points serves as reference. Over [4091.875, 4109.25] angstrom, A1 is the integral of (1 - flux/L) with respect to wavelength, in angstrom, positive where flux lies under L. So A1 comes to 0.6 angstrom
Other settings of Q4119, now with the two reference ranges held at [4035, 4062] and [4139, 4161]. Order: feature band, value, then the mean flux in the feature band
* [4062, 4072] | 0.07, 175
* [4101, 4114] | 0.04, 180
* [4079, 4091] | -0.03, 193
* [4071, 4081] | 0.02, 184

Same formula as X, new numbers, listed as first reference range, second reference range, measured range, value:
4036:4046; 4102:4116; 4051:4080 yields 0.7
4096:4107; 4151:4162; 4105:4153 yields -3.9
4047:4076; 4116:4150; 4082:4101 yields -0.6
